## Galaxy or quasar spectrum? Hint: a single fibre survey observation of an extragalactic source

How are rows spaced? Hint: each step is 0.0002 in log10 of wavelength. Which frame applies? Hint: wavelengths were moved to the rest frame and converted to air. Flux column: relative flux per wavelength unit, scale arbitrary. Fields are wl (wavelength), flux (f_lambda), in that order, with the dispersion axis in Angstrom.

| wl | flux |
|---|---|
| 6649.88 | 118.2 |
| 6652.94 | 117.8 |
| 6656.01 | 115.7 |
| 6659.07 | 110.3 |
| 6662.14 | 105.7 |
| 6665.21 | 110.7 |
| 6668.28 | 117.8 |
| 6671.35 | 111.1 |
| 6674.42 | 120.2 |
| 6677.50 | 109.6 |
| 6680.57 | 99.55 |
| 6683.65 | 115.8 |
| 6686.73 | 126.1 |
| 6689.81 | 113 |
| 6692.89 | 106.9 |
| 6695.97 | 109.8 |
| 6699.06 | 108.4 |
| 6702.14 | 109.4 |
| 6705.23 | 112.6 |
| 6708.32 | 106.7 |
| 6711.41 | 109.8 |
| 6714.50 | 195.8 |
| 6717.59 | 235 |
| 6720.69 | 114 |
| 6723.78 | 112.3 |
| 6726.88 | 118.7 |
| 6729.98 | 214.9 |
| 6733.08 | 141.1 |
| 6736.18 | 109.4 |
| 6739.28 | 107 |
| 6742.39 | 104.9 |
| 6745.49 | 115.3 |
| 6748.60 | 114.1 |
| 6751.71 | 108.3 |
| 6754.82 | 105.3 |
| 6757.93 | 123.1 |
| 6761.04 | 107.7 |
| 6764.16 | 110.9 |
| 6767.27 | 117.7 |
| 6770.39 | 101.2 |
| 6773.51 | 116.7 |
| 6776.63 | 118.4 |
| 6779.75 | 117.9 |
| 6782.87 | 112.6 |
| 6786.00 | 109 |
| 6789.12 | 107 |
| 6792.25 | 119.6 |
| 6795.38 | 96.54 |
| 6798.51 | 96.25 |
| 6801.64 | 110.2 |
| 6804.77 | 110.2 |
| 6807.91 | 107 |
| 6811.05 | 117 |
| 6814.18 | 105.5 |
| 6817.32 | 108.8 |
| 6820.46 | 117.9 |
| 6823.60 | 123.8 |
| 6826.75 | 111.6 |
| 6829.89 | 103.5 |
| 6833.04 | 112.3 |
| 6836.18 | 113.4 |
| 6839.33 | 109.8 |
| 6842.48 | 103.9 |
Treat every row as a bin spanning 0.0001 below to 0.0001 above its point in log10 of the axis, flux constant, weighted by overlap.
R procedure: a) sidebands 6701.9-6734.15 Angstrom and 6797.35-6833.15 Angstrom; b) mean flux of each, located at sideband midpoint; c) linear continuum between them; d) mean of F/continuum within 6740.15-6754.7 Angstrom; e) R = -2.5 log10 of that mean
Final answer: 0.21 mag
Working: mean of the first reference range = 144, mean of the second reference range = 110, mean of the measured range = 110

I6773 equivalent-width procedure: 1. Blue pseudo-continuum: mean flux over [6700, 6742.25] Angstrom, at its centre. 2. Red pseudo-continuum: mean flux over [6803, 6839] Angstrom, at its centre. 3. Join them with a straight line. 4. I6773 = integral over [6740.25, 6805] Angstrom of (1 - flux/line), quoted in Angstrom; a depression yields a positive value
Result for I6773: 6.72 Angstrom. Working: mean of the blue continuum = 136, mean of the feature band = 111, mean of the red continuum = 112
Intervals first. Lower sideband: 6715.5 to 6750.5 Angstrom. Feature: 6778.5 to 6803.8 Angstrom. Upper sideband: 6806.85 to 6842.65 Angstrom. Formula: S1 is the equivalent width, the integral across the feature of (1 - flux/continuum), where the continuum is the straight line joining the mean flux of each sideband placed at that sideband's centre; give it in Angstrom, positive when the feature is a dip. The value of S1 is 2.5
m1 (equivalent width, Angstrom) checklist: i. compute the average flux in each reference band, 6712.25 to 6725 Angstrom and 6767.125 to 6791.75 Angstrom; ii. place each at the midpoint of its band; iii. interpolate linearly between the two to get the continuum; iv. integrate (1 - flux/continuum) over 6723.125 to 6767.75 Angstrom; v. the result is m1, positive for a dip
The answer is 6.3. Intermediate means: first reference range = 163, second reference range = 113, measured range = 121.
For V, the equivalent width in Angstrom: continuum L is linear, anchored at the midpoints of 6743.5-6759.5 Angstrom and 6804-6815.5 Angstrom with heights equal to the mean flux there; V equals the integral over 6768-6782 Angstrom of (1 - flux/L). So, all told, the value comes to -0.2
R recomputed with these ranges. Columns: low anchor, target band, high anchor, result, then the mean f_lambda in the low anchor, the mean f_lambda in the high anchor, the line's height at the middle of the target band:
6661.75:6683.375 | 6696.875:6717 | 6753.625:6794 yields -0.152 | 111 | 113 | 112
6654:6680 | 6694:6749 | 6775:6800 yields -0.171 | 112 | 110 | 111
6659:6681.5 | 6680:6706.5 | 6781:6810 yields -0.013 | 111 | 108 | 110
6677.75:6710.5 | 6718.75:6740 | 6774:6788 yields -0.191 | 111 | 114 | 112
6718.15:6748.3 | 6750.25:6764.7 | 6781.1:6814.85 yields 0.097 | 129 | 108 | 122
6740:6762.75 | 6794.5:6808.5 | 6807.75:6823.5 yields 0.083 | 111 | 113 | 112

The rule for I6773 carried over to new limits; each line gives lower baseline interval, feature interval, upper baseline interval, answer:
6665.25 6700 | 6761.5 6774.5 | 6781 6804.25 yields -0.3 Angstrom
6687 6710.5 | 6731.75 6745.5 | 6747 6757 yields -0.6 Angstrom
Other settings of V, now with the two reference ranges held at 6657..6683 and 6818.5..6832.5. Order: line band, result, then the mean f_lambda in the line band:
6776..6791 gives 0.0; 113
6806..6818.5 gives 0.4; 110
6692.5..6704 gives 0.3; 109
